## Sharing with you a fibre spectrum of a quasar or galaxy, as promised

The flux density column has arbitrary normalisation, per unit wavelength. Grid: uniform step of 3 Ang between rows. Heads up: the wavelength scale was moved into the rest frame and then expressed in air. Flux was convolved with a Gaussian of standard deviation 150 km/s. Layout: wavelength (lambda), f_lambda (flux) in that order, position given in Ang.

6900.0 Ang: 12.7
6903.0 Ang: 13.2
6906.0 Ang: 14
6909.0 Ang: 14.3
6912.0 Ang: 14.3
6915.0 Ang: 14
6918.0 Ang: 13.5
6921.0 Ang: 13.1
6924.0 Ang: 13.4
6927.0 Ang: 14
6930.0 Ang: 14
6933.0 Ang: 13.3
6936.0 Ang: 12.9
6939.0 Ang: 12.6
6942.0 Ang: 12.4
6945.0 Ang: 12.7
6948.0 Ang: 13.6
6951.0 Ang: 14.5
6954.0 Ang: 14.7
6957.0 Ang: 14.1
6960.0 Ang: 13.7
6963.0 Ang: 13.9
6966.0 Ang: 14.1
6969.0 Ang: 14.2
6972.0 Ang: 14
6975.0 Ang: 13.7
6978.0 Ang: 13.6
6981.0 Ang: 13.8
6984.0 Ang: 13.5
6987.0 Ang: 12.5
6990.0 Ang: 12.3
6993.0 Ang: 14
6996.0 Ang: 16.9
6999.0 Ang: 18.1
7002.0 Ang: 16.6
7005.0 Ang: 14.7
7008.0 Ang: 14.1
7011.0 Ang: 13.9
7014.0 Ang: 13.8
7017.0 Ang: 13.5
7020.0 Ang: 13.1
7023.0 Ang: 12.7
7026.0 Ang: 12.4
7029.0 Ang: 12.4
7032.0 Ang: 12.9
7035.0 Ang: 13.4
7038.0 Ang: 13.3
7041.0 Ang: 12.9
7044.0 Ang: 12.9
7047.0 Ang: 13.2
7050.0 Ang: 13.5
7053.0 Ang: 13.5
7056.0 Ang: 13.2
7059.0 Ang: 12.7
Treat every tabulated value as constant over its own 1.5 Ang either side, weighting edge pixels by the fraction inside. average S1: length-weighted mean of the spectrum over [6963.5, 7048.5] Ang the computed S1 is 13.8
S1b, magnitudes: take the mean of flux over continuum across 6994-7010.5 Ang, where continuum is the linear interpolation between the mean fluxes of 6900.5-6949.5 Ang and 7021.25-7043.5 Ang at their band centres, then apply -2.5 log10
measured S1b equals -0.22 mag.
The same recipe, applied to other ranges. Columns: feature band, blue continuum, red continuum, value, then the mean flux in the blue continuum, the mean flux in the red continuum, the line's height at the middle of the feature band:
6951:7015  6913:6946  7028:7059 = -0.09 mag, 13.3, 13.1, 13.2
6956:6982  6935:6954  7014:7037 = -0.06 mag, 13.2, 13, 13.2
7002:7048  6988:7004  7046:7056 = 0.08 mag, 15.5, 13.4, 14.4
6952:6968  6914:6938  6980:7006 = 0.00 mag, 13.5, 14.7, 14.1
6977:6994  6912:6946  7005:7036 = 0.00 mag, 13.3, 13.3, 13.3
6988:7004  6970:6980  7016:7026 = -0.15 mag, 13.8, 13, 13.4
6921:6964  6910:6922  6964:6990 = 0.01 mag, 13.8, 13.6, 13.7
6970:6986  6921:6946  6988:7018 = 0.04 mag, 13.2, 14.8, 14.2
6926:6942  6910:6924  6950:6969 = 0.05 mag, 13.7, 14.2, 13.9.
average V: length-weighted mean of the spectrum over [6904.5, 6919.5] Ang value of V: 14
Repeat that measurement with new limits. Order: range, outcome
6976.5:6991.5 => 13.1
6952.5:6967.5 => 14.1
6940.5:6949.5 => 12.9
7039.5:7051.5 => 13.1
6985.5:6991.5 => 12.4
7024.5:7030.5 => 12.4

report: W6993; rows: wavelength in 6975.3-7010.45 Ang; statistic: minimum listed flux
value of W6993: 12.3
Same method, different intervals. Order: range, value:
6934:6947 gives 12.4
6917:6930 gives 13.1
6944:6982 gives 12.7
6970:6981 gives 13.6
